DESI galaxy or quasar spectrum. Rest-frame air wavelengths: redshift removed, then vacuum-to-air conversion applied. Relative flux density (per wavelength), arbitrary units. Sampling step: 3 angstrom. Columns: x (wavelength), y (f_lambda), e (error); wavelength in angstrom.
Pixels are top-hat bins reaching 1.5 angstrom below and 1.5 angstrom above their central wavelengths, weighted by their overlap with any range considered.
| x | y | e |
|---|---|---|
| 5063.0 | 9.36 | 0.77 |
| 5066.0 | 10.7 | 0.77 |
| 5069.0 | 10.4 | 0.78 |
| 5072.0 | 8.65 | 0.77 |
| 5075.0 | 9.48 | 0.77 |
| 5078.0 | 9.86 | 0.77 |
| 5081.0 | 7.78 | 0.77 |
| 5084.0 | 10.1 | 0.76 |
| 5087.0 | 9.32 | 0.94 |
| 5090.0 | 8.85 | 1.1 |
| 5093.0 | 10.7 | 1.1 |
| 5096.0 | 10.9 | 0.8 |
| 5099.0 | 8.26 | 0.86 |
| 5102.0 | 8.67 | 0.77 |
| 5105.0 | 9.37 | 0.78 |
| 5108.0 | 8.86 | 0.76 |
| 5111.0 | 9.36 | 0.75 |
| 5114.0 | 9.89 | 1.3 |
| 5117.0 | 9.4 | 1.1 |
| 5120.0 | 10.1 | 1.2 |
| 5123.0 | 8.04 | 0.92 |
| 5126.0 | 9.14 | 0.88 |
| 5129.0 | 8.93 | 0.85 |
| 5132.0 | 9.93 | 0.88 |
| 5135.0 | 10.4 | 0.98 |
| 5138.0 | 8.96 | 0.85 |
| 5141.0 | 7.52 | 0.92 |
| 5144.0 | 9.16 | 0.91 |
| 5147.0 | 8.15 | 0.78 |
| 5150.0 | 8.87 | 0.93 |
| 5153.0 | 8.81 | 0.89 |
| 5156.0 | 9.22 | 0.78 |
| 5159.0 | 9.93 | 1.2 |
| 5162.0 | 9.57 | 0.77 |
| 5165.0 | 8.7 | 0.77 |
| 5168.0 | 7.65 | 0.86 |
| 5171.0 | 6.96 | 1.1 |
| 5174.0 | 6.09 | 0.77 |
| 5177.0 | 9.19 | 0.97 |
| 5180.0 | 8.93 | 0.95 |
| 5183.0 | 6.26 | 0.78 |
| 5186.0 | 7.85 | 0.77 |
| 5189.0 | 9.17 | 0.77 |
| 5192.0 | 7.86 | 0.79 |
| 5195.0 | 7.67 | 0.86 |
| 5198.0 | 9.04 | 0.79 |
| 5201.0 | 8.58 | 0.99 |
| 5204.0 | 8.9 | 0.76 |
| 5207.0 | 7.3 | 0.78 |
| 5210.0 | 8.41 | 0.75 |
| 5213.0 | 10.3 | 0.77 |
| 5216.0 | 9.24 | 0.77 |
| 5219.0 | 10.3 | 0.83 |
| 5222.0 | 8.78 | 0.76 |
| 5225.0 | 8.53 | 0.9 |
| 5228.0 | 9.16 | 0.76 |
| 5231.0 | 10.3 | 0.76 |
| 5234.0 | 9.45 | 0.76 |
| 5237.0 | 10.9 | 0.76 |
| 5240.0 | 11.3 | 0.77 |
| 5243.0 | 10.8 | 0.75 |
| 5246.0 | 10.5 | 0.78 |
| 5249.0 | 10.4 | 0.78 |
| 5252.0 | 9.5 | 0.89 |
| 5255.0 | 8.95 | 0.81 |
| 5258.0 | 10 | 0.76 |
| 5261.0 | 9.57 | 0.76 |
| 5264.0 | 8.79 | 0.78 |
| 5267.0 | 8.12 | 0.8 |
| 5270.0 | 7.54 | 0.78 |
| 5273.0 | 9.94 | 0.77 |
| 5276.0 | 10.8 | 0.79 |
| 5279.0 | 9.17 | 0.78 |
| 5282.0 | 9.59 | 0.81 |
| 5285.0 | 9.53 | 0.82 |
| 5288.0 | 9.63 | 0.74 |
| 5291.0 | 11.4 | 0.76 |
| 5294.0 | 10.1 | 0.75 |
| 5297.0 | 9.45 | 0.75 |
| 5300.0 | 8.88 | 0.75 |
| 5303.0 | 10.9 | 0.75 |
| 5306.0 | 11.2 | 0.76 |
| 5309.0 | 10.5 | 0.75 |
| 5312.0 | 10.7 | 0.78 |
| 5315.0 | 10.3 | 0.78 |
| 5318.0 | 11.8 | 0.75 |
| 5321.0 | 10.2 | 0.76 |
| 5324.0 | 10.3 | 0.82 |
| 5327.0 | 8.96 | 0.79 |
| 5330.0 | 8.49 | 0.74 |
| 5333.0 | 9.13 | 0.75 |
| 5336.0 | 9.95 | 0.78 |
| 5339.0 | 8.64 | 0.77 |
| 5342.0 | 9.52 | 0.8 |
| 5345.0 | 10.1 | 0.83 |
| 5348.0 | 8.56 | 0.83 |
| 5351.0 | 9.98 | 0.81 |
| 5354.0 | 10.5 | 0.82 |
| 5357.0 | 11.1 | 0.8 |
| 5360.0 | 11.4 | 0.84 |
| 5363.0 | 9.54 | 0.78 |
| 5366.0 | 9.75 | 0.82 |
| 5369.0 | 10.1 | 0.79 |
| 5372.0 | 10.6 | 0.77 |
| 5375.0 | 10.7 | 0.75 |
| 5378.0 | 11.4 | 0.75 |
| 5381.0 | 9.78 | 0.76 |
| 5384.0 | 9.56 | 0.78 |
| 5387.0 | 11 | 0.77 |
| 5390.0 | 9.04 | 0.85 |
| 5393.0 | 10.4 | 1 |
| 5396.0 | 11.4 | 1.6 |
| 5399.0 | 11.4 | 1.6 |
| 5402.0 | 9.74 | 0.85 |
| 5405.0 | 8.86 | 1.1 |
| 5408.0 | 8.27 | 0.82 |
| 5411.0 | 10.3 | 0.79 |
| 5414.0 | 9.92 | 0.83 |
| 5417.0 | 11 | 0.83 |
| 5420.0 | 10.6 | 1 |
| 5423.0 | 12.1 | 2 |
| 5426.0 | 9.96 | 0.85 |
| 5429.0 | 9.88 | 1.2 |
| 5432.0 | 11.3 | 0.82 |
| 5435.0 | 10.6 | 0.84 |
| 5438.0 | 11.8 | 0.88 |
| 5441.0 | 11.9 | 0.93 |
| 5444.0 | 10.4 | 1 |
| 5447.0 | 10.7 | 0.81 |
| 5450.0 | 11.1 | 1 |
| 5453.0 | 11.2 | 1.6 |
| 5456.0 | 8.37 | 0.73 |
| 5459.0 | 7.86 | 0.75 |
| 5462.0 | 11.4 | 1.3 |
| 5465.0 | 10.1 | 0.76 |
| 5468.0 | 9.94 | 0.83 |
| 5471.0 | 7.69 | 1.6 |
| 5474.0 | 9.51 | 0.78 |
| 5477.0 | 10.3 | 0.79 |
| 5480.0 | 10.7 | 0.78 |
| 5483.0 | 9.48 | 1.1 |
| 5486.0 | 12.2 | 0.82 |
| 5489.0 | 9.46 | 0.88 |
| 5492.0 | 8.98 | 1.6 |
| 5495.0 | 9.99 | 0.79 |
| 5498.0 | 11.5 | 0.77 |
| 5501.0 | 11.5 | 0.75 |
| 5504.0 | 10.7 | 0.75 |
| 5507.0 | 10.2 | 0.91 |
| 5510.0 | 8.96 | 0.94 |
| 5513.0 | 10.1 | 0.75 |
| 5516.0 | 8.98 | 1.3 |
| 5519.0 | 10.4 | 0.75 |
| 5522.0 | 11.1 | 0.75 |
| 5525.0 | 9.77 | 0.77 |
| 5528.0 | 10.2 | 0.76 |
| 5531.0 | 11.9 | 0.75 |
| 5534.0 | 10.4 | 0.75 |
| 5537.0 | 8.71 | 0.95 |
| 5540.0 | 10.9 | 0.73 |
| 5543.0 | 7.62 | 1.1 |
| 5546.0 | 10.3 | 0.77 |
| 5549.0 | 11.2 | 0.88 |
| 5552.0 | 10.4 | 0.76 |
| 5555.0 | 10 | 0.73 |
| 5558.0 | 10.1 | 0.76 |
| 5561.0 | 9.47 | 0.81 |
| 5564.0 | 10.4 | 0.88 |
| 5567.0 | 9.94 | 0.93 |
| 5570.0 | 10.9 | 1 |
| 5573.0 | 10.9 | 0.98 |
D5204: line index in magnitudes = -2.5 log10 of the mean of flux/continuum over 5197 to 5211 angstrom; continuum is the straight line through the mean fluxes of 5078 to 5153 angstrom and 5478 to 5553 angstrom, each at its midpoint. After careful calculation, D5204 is 0.12 mag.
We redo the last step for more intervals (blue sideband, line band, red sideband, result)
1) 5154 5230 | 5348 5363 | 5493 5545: -0.11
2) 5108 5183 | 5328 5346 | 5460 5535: 0.03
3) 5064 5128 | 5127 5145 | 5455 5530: 0.04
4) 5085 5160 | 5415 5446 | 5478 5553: -0.10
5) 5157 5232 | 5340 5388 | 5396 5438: -0.03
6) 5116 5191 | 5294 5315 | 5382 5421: -0.08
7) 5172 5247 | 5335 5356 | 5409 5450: 0.05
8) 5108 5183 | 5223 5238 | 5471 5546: -0.06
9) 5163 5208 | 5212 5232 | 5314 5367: -0.12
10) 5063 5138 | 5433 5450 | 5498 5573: -0.11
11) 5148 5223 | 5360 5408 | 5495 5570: -0.08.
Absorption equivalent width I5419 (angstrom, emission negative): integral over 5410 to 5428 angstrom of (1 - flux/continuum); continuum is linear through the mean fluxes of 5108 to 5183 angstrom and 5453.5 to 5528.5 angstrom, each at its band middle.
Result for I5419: -1.6 angstrom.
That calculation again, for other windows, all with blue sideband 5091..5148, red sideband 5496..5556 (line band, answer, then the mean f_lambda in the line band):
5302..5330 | -2.0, 10.4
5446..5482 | 0.7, 9.89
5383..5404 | -0.9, 10.3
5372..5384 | -0.7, 10.5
